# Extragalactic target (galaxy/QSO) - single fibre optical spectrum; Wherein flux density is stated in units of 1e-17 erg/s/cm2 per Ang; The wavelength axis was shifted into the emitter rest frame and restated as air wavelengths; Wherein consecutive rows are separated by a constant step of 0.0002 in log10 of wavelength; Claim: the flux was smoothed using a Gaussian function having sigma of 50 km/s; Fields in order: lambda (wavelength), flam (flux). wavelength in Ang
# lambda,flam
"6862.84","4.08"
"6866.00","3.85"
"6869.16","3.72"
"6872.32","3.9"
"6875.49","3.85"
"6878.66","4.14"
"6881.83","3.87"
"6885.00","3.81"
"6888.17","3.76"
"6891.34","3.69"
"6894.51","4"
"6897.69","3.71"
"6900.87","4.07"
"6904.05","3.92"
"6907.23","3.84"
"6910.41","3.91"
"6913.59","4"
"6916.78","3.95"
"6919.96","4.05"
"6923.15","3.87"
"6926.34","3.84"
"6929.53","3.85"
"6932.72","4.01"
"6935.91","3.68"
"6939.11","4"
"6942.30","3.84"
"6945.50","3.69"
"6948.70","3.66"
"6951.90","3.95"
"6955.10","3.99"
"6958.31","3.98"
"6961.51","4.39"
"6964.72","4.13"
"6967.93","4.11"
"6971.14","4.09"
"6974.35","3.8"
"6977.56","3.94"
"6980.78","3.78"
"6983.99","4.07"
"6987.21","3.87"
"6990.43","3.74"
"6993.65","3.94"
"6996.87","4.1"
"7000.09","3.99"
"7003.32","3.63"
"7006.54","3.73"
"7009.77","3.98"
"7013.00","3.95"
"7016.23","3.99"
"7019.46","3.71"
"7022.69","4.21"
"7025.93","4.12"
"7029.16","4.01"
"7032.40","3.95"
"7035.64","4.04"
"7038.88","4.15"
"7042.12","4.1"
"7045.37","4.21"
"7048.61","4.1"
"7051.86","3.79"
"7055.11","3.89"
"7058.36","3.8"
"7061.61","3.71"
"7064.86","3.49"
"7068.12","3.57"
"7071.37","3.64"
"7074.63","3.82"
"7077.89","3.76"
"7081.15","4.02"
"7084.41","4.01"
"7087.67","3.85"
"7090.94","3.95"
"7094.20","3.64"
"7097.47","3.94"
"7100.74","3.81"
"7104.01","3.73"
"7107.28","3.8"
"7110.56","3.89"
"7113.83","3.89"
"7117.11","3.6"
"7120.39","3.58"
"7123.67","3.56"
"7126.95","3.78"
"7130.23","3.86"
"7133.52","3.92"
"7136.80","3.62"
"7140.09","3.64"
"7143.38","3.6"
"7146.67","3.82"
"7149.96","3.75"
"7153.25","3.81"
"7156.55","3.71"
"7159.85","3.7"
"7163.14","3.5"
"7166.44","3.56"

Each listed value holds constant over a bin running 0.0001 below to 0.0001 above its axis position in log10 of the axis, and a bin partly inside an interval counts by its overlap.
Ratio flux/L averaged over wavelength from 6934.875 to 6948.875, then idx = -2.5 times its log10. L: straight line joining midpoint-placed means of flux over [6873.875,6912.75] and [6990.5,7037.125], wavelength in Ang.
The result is 0.034 mag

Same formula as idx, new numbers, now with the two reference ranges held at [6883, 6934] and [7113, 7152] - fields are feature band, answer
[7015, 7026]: -0.053 mag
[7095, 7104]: -0.024 mag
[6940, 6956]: 0.009 mag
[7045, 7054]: -0.061 mag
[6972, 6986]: -0.020 mag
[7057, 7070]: 0.038 mag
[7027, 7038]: -0.062 mag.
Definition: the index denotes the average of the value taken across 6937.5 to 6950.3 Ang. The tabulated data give 3.8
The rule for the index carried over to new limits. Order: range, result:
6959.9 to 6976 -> 4.1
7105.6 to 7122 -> 3.75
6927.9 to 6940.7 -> 3.88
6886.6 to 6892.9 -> 3.73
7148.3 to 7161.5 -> 3.74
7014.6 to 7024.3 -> 3.97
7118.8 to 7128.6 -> 3.64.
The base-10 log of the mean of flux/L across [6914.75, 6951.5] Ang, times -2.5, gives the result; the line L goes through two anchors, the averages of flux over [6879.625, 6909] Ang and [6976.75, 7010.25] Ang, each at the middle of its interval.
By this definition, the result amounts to 0.002 mag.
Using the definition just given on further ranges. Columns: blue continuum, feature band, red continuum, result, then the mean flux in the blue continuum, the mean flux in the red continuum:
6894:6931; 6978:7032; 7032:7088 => -0.01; 3.91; 3.88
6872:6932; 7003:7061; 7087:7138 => -0.04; 3.9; 3.78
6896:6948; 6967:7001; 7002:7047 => 0.00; 3.89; 3.99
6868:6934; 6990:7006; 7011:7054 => 0.03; 3.89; 4.02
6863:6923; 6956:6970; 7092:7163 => -0.08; 3.9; 3.74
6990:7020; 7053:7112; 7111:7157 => 0.00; 3.89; 3.73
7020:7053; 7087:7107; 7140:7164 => 0.02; 4.06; 3.7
